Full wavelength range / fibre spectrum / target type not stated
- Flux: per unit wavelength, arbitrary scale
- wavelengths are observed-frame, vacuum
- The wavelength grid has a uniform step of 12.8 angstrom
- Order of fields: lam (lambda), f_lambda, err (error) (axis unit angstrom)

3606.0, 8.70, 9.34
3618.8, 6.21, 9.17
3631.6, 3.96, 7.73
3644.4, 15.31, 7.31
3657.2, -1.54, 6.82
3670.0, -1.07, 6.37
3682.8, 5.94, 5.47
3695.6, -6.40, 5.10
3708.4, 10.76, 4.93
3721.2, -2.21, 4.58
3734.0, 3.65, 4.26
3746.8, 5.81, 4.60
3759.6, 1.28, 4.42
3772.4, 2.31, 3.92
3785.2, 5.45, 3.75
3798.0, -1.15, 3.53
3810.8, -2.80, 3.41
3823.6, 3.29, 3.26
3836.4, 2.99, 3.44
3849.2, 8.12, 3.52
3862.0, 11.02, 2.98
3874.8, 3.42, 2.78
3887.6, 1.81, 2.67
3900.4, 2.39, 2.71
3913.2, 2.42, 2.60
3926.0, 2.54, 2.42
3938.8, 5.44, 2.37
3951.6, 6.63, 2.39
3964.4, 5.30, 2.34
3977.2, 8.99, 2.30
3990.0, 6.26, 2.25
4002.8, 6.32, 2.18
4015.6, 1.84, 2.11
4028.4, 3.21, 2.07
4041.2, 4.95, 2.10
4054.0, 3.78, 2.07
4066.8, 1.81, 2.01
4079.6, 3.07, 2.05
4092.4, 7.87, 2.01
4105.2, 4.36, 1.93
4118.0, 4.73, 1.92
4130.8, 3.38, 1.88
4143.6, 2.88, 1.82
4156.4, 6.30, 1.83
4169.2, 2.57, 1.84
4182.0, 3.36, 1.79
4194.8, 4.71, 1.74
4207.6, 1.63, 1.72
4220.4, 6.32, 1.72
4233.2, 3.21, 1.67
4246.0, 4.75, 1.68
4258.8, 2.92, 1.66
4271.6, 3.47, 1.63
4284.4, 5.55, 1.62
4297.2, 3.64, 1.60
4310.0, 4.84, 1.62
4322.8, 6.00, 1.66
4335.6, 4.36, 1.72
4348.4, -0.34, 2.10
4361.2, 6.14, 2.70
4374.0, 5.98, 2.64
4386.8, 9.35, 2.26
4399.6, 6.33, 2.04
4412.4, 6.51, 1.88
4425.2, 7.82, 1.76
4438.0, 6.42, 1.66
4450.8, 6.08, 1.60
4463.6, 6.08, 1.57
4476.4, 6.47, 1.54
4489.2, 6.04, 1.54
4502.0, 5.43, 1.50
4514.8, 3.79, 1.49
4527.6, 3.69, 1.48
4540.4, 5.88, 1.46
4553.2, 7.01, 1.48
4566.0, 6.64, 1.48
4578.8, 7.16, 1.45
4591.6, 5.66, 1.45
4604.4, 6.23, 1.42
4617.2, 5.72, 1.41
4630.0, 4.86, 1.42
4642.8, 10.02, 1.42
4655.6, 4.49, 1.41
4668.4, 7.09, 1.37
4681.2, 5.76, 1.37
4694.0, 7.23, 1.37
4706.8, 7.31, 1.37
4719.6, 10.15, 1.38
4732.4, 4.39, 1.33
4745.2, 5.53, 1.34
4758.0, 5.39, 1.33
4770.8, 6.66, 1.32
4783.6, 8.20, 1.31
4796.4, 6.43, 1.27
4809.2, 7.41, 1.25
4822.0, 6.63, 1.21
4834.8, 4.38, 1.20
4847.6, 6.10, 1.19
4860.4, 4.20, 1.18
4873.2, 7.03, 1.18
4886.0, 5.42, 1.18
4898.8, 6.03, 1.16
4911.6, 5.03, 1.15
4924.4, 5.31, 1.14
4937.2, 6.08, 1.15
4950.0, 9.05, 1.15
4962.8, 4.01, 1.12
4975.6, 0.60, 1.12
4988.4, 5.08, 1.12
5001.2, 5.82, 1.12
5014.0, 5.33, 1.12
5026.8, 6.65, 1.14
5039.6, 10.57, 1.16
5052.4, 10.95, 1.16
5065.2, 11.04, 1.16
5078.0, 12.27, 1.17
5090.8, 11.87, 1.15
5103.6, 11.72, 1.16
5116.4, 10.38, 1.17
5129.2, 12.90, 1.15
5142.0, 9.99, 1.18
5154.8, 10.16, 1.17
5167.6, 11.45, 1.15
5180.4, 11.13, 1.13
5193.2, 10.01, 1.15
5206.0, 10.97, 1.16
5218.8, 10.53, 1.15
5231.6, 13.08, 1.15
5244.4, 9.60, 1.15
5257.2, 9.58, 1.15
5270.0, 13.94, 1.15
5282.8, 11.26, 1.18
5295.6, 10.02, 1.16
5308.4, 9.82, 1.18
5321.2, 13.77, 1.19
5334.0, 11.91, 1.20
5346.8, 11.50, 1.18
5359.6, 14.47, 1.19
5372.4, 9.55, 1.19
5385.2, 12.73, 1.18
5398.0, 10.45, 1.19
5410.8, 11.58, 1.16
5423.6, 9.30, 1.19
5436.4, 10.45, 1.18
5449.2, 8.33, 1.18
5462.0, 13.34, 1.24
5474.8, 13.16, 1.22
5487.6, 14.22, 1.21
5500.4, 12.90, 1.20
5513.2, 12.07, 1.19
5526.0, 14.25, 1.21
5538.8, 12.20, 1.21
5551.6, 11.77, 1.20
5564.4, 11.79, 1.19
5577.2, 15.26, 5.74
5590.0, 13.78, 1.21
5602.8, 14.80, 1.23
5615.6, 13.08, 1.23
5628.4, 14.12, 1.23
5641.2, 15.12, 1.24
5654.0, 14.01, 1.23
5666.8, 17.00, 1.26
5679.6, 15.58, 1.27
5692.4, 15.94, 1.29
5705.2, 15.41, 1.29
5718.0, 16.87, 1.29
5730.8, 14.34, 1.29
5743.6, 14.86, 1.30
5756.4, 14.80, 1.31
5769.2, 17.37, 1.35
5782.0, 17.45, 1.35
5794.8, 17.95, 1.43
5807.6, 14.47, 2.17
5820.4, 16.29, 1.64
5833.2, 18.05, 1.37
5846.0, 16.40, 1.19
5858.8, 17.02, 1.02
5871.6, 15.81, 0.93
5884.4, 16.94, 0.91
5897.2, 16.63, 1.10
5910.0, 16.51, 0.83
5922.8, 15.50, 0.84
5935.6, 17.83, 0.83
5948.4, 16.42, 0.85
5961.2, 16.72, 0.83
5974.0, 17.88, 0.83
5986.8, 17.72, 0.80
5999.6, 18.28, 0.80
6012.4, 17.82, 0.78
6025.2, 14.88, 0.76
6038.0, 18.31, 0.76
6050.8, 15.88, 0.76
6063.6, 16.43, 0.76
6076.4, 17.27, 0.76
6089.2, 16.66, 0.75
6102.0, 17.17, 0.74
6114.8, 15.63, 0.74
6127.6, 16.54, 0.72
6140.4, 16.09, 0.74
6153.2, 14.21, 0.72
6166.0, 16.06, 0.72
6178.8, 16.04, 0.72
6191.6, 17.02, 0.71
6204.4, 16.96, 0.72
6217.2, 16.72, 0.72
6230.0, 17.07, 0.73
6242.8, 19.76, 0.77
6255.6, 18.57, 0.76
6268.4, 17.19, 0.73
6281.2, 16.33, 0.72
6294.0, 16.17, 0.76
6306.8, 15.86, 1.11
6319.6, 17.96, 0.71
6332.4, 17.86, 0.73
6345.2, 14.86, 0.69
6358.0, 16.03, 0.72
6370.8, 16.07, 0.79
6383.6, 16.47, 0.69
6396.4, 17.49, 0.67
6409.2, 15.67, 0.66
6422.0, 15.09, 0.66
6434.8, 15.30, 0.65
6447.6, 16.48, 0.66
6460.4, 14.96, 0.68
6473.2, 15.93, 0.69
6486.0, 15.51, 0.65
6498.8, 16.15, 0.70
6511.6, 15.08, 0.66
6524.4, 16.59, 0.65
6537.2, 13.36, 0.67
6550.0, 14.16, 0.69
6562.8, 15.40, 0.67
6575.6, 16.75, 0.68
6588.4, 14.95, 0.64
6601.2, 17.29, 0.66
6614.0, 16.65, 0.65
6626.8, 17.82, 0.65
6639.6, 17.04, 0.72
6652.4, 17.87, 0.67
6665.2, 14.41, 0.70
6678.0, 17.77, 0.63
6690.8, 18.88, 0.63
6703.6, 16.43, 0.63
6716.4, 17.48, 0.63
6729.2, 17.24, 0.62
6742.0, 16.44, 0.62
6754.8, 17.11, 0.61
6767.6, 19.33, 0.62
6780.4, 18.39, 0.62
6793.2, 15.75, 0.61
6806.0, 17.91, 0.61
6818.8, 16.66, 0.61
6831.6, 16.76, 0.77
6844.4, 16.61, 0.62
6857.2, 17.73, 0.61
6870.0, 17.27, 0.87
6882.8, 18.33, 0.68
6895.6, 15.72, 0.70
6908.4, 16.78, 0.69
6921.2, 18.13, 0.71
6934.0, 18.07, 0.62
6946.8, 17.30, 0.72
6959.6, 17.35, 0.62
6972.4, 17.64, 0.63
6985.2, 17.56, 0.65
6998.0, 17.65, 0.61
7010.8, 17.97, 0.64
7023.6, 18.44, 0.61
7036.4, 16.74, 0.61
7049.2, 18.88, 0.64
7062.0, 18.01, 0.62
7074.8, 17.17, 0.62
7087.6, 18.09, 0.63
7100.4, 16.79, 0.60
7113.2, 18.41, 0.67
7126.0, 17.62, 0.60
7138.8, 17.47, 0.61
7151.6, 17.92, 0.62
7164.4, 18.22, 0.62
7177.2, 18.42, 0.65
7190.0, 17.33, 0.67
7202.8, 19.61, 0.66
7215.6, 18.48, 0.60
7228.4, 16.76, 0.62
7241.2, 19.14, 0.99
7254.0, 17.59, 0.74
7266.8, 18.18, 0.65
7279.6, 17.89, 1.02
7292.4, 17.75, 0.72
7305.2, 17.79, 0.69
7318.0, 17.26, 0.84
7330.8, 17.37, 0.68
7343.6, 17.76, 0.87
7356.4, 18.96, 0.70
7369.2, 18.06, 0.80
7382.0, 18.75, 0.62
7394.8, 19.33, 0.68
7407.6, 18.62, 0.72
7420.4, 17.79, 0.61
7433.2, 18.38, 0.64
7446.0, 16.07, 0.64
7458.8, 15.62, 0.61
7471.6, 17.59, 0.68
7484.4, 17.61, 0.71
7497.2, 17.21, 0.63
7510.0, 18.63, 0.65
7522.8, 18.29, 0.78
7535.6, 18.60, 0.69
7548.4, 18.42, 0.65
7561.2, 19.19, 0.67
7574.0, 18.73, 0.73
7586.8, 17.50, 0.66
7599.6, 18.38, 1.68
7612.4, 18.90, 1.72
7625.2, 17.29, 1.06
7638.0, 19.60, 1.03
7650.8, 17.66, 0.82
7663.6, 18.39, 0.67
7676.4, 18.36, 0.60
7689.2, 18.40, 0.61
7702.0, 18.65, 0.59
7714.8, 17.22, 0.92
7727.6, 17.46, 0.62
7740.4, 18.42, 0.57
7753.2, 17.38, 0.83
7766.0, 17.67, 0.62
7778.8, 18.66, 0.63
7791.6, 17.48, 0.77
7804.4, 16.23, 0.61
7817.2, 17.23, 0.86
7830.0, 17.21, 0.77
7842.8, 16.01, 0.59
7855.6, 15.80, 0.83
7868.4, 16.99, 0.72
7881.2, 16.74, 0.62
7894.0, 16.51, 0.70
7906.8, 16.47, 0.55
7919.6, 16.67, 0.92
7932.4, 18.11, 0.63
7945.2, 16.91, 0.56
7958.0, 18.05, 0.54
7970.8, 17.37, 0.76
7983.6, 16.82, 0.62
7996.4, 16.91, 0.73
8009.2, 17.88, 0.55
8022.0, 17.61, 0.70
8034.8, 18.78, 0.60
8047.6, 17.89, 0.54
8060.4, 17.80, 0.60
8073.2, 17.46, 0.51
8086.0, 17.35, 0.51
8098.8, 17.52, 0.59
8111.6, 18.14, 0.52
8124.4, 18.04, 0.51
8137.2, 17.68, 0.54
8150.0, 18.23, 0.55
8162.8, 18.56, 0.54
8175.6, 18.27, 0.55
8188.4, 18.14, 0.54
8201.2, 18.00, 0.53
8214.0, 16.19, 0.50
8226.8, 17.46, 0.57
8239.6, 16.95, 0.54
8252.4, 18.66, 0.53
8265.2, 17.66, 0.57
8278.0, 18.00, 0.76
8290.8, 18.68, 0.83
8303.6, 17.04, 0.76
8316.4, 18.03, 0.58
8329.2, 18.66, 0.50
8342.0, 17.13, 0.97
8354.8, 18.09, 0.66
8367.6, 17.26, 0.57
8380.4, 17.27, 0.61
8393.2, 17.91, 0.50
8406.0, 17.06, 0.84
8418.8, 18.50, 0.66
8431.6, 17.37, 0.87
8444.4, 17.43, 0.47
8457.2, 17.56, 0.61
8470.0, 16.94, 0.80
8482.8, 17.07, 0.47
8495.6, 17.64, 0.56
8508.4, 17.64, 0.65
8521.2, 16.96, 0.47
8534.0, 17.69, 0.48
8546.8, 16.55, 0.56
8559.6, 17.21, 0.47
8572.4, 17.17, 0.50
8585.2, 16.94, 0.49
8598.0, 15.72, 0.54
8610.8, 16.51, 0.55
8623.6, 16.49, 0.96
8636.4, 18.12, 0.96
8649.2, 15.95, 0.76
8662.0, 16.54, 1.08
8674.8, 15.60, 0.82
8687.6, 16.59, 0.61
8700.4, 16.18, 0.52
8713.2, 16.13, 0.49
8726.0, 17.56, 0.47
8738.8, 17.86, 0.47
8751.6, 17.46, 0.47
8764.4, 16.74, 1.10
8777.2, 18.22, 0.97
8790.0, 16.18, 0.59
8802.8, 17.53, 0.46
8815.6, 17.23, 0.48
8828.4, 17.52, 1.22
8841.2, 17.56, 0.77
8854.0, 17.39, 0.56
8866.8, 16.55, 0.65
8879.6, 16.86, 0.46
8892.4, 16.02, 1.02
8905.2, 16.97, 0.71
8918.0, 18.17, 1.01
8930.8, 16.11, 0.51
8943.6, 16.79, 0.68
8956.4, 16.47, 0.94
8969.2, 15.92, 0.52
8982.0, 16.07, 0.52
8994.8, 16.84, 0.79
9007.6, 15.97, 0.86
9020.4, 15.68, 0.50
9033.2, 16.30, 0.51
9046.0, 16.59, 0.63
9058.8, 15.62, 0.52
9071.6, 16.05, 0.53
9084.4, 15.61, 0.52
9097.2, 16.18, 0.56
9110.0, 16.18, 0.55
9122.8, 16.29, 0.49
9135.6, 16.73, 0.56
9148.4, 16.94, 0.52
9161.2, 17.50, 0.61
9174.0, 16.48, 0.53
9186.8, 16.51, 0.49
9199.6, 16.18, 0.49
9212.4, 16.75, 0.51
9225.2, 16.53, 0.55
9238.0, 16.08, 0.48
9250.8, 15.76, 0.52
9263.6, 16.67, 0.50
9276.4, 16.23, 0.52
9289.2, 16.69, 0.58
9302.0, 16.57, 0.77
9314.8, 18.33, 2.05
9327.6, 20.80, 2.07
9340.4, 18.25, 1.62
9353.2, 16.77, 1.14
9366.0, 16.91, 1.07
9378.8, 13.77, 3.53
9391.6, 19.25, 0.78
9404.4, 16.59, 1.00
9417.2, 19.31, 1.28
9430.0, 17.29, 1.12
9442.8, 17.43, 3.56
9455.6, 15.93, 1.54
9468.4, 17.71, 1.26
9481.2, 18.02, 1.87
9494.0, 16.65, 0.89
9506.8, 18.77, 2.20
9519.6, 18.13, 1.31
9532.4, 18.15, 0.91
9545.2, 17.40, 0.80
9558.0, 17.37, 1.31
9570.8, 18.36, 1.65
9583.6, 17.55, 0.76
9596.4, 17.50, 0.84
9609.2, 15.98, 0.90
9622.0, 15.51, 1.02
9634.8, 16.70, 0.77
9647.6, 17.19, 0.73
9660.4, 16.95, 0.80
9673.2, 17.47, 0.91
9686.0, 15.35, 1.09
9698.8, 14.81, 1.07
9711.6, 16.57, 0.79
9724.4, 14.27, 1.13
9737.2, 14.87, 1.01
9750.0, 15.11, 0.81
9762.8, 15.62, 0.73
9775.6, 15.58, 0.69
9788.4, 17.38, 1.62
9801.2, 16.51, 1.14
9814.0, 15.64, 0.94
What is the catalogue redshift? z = 0.264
